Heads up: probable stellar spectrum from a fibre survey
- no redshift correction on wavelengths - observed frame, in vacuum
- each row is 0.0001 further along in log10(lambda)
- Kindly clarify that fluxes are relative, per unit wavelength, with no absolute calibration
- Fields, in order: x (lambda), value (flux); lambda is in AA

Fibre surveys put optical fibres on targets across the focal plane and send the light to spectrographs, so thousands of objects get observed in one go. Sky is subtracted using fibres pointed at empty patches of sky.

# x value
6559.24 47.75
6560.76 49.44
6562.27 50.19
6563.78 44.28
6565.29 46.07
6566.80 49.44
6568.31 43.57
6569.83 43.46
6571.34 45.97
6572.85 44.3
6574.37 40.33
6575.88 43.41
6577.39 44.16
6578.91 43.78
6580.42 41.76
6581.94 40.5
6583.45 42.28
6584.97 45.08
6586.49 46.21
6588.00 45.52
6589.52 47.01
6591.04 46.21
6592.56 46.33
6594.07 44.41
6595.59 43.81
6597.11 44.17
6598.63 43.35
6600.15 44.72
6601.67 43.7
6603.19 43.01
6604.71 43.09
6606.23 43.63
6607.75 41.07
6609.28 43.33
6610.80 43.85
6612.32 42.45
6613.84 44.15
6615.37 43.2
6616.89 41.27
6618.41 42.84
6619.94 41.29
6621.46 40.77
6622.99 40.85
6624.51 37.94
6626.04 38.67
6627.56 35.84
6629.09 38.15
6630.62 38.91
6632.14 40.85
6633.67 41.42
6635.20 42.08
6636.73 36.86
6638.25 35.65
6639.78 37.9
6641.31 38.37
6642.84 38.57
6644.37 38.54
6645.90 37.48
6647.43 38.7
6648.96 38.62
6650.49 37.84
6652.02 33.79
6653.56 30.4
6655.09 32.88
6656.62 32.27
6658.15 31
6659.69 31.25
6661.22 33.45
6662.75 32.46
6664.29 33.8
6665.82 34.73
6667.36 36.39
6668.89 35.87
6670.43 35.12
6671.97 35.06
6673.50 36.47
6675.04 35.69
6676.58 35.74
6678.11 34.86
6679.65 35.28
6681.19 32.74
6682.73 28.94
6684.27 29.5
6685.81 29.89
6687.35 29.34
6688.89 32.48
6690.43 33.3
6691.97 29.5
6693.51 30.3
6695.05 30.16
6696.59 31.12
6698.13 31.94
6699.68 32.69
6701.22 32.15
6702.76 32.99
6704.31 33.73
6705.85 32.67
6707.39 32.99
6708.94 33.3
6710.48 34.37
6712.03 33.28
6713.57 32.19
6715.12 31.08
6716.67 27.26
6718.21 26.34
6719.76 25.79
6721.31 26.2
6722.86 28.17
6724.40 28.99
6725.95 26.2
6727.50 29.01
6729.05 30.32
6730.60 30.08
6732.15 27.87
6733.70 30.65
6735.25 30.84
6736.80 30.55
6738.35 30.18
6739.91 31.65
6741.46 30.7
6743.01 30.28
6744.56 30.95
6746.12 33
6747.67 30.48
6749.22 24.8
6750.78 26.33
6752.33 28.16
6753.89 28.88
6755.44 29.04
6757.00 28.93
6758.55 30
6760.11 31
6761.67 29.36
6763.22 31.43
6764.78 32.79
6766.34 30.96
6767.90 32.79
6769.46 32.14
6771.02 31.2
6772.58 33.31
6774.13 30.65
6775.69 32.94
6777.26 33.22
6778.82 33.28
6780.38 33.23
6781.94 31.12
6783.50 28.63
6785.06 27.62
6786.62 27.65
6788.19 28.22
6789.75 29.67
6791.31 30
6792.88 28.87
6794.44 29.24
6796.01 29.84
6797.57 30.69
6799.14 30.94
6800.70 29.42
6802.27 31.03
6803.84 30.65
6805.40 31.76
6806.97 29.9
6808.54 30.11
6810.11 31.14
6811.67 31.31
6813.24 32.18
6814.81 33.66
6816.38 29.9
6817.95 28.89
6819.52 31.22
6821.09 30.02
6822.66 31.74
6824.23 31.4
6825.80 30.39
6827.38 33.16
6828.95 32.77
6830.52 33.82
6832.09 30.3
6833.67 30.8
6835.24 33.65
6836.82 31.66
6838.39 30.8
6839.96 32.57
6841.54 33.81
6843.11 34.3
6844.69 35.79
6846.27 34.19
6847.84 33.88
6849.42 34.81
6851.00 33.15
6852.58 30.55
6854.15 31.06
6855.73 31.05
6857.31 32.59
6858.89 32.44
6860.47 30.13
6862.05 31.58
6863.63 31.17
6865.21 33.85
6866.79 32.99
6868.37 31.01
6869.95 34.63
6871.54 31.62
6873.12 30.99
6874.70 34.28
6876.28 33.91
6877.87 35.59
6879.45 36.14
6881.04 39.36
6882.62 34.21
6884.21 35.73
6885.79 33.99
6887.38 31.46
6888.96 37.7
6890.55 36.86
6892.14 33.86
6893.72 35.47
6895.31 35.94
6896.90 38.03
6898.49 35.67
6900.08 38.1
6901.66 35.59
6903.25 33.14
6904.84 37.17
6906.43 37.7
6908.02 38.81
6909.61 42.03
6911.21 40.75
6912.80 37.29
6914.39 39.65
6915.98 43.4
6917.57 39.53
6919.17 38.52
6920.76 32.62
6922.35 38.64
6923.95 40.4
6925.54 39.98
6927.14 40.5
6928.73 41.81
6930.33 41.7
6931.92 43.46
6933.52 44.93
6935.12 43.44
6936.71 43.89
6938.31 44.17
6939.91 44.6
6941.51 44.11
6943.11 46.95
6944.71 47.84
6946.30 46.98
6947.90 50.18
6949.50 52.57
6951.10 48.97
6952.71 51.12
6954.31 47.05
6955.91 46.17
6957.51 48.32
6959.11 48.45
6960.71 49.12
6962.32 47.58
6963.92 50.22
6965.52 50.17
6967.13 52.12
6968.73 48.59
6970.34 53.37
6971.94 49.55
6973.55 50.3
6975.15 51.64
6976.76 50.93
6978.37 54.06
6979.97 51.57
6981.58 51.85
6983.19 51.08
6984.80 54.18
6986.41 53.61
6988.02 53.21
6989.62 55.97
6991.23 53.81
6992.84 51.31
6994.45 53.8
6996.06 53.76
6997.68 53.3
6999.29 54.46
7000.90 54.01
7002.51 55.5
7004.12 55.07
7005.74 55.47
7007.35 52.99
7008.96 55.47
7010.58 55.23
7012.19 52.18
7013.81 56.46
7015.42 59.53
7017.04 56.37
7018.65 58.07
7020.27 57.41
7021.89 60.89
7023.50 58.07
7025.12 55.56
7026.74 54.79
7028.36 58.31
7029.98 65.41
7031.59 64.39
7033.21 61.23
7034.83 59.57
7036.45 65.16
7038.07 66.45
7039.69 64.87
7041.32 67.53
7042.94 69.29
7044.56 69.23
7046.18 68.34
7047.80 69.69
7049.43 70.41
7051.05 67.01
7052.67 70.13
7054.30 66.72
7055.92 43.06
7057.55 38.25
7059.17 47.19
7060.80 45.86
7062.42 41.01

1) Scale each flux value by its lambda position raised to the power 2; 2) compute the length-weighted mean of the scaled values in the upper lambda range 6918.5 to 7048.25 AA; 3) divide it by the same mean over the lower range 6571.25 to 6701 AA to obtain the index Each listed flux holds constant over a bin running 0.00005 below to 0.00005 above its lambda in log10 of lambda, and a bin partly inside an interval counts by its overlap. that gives 1.53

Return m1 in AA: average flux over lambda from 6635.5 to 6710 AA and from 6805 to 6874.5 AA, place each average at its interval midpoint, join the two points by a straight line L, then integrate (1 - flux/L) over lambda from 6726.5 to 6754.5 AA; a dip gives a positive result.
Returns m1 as 2.9 AA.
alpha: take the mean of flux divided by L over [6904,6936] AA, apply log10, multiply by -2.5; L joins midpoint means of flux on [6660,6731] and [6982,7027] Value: 0.21 mag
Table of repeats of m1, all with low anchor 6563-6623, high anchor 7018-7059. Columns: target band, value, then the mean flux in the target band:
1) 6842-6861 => 7.5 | 32.9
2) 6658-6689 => 9.0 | 33.4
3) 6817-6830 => 5.4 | 31.2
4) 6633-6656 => 4.3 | 37.2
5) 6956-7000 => 5.7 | 51.6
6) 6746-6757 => 4.8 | 28.4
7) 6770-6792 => 8.8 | 30.8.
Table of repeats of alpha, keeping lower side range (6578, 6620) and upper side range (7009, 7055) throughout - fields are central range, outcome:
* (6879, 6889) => 0.499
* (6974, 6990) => 0.144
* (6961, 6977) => 0.183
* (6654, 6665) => 0.388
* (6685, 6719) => 0.460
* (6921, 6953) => 0.293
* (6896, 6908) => 0.474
